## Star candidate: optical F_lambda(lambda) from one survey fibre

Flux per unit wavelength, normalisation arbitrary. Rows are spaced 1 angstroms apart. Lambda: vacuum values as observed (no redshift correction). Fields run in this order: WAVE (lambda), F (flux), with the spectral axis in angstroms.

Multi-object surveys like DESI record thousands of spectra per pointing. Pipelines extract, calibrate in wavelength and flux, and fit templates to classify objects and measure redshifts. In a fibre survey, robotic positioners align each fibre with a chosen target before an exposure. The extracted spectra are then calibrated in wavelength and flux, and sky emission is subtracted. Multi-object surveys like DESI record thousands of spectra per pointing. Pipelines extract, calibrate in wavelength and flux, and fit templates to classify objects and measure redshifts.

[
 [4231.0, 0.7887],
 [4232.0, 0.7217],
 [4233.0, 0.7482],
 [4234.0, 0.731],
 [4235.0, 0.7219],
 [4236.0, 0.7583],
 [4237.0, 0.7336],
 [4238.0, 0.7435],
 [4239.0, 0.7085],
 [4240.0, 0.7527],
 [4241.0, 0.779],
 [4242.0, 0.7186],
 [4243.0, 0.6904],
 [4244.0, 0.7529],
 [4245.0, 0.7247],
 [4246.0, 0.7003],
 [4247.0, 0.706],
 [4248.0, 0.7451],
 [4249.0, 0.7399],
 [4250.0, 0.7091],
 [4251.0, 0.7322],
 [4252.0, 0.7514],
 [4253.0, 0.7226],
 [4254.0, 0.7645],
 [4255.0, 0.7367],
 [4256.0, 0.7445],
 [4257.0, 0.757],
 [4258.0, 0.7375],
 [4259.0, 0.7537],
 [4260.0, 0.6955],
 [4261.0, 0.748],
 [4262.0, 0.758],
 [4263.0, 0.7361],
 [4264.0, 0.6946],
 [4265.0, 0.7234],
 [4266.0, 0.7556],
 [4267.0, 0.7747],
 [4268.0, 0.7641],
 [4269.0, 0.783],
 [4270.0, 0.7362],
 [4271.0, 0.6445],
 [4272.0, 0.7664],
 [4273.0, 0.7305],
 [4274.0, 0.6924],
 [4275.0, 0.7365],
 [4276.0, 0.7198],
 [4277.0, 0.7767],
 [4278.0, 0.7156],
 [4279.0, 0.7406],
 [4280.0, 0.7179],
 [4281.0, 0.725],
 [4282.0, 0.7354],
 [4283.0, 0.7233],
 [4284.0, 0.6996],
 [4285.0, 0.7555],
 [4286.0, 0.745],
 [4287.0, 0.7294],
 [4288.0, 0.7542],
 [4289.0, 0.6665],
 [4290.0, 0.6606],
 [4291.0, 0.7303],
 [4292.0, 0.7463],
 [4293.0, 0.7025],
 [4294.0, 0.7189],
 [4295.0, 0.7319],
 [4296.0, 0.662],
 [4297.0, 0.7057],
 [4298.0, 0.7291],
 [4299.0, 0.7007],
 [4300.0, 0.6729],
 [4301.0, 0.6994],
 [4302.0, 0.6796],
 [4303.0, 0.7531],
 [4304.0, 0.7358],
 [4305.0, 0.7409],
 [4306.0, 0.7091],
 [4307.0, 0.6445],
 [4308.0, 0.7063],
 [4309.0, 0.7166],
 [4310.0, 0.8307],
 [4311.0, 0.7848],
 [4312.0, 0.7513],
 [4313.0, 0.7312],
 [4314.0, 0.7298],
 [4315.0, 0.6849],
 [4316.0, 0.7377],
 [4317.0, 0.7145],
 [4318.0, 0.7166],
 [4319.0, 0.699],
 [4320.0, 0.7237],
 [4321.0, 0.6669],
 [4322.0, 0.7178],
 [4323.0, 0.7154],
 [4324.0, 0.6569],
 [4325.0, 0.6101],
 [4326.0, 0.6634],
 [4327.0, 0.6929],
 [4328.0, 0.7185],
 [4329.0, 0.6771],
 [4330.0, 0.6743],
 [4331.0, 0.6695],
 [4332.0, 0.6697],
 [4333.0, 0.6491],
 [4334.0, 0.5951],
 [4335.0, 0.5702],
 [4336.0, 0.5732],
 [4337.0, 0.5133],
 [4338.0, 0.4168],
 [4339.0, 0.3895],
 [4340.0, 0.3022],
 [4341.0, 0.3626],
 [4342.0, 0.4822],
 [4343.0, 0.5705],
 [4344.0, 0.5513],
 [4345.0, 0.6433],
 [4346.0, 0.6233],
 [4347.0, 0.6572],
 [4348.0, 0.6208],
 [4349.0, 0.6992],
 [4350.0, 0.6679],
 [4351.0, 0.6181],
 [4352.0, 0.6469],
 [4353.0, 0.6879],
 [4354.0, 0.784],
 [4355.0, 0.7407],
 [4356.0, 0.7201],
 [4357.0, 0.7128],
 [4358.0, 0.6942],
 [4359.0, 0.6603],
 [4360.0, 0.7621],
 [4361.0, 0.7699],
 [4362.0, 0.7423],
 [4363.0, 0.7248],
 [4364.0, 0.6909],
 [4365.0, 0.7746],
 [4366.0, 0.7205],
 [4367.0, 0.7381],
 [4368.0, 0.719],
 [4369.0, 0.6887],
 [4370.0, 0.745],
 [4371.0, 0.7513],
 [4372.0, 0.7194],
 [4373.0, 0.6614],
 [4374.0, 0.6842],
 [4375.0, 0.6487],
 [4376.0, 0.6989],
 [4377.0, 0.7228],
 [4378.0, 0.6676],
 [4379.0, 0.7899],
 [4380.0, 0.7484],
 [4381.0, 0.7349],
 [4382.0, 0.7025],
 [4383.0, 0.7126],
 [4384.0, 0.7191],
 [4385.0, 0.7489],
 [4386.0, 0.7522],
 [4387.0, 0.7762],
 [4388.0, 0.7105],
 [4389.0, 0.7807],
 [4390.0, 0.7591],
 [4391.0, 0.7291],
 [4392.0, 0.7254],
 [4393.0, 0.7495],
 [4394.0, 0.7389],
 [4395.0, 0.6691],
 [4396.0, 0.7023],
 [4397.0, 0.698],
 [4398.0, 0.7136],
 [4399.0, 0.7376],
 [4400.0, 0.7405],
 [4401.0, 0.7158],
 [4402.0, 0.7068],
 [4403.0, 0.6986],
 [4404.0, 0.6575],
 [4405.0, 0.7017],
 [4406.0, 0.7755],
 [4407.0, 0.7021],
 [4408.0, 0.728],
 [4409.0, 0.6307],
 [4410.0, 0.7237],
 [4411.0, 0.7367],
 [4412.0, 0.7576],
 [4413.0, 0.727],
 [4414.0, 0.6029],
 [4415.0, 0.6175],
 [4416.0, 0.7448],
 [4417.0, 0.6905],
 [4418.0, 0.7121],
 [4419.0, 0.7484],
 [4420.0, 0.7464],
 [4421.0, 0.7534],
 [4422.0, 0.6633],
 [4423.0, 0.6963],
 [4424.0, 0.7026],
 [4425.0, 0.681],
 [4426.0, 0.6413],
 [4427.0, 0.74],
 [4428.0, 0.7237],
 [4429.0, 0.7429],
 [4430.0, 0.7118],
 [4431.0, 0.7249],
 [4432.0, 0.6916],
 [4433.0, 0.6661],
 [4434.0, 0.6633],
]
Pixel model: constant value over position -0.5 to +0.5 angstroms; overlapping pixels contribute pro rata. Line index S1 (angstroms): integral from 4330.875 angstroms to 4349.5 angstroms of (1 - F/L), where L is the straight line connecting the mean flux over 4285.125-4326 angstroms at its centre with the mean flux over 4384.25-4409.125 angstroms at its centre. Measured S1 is 4.2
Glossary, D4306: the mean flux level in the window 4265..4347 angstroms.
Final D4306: 0.682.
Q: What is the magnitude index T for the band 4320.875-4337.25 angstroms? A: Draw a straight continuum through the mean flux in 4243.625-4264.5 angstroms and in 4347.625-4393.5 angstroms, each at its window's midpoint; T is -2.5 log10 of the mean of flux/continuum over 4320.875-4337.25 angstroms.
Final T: 0.12 mag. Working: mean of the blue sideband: 0.734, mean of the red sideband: 0.718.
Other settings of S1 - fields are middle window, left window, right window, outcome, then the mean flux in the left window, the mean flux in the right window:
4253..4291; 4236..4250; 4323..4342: -2.84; 0.731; 0.579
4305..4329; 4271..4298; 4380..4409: 0.41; 0.721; 0.723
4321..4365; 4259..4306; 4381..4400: 5.46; 0.724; 0.73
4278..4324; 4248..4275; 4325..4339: -3.54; 0.737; 0.613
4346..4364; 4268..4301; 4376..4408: 0.63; 0.721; 0.725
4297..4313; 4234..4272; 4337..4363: -1.17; 0.735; 0.621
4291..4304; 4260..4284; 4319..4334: -0.07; 0.733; 0.677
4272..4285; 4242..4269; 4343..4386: 0.00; 0.736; 0.702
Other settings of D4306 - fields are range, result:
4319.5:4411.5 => 0.68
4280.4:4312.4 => 0.72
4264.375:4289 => 0.734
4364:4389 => 0.723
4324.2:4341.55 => 0.575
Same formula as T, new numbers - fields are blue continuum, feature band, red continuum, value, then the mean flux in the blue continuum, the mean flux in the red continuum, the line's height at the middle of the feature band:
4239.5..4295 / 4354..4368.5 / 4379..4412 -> -0.003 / 0.731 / 0.724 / 0.726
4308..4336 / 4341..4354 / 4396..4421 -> 0.131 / 0.693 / 0.71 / 0.698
